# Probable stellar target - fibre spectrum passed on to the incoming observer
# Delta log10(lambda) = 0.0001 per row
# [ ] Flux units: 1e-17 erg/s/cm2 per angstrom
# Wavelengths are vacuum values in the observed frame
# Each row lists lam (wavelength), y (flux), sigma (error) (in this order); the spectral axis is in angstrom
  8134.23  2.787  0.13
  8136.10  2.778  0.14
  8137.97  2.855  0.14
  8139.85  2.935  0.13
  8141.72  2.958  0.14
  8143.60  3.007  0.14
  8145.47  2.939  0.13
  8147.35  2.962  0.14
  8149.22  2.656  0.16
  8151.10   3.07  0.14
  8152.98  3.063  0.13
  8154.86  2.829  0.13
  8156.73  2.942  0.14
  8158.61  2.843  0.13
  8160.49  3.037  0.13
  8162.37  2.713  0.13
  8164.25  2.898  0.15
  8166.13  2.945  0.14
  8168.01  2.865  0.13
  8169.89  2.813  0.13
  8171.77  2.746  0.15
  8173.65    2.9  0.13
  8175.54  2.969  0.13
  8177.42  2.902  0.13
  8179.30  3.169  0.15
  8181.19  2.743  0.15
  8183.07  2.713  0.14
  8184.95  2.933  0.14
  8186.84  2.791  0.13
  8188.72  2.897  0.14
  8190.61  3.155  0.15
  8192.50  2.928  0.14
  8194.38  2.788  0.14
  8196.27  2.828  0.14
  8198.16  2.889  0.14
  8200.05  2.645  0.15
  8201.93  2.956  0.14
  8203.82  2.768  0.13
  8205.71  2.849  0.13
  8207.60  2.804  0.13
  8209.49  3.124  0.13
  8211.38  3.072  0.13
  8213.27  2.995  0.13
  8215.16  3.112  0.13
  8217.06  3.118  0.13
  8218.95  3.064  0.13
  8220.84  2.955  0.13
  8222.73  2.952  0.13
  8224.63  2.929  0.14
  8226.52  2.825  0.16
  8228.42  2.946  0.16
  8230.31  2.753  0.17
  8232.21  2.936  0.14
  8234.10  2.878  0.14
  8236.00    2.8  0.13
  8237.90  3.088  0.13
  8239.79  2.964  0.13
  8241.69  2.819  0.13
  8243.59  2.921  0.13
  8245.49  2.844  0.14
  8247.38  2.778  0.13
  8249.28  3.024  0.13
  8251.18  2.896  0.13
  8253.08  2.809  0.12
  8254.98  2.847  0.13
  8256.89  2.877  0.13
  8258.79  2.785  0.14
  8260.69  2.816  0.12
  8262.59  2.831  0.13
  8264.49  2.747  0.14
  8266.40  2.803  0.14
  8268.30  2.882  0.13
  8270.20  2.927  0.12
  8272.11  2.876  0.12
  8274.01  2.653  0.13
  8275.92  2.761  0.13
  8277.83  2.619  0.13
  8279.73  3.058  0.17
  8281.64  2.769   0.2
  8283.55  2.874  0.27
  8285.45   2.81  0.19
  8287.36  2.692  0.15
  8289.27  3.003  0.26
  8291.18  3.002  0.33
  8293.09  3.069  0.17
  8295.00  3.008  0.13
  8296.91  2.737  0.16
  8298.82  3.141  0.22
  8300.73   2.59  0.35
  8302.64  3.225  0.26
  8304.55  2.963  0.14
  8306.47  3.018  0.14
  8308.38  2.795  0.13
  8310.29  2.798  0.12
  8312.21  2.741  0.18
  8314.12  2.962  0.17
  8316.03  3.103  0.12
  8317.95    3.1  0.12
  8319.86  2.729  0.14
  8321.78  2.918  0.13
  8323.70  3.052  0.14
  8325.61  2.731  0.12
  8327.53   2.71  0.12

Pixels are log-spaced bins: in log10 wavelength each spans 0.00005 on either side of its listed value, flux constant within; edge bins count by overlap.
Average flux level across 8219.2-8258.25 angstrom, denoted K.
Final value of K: 2.89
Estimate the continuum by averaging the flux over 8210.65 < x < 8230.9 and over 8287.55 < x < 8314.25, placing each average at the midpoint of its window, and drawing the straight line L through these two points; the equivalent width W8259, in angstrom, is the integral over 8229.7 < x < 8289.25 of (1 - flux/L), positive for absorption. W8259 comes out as 2.13 angstrom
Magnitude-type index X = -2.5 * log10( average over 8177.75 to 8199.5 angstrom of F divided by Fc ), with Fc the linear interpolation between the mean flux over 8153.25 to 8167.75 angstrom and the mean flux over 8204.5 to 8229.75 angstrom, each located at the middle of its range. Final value 0.02 mag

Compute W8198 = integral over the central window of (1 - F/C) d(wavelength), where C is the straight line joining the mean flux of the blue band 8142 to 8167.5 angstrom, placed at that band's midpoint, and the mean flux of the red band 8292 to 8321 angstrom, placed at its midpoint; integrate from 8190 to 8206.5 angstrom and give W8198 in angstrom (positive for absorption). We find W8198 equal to 0.33 angstrom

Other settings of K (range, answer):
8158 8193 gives 2.89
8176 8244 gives 2.92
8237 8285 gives 2.85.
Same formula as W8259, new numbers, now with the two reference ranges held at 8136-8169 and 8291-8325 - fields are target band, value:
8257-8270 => 0.5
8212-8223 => -0.4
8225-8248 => 0.3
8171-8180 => -0.1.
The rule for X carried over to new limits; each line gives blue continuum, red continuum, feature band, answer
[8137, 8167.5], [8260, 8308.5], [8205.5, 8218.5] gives -0.046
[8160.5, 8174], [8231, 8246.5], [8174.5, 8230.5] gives -0.016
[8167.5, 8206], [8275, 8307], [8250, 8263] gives 0.019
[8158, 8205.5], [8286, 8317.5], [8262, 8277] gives 0.041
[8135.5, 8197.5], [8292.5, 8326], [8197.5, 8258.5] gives -0.001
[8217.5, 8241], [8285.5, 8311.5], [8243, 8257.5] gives 0.020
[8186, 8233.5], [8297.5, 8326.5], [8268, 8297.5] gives 0.024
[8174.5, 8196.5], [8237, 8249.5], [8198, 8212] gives 0.008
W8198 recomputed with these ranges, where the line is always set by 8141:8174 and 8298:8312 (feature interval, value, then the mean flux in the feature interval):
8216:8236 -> -0.1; 2.93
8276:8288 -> 0.5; 2.8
